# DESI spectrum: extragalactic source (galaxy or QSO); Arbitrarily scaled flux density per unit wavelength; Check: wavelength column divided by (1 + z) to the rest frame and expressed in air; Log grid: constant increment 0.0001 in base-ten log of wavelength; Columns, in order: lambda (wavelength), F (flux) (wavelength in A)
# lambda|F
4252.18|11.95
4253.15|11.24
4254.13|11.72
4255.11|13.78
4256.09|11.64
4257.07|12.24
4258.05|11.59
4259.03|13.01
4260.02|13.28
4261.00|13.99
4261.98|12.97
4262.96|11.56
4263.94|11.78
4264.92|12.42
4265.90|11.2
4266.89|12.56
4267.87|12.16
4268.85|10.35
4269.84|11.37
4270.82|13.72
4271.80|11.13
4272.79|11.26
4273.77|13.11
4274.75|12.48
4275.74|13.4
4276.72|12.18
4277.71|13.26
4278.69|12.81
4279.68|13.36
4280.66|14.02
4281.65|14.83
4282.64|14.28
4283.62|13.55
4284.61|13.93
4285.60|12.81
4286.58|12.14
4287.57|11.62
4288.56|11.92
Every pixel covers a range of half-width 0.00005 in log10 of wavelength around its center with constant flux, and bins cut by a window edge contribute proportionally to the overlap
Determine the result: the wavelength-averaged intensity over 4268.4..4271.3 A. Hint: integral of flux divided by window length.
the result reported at 11.8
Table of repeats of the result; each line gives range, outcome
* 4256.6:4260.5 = 12.5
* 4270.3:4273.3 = 12.1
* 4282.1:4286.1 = 13.7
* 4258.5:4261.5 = 13.4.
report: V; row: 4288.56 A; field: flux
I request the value 11.92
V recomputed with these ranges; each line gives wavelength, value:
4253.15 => 11.24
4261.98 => 12.97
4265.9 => 11.2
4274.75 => 12.48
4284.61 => 13.93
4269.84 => 11.37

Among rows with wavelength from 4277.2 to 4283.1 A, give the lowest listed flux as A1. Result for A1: 12.81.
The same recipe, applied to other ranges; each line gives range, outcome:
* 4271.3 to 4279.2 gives 11.13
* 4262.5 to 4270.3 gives 10.35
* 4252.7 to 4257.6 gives 11.24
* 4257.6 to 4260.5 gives 11.59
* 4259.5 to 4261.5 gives 13.28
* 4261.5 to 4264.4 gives 11.56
